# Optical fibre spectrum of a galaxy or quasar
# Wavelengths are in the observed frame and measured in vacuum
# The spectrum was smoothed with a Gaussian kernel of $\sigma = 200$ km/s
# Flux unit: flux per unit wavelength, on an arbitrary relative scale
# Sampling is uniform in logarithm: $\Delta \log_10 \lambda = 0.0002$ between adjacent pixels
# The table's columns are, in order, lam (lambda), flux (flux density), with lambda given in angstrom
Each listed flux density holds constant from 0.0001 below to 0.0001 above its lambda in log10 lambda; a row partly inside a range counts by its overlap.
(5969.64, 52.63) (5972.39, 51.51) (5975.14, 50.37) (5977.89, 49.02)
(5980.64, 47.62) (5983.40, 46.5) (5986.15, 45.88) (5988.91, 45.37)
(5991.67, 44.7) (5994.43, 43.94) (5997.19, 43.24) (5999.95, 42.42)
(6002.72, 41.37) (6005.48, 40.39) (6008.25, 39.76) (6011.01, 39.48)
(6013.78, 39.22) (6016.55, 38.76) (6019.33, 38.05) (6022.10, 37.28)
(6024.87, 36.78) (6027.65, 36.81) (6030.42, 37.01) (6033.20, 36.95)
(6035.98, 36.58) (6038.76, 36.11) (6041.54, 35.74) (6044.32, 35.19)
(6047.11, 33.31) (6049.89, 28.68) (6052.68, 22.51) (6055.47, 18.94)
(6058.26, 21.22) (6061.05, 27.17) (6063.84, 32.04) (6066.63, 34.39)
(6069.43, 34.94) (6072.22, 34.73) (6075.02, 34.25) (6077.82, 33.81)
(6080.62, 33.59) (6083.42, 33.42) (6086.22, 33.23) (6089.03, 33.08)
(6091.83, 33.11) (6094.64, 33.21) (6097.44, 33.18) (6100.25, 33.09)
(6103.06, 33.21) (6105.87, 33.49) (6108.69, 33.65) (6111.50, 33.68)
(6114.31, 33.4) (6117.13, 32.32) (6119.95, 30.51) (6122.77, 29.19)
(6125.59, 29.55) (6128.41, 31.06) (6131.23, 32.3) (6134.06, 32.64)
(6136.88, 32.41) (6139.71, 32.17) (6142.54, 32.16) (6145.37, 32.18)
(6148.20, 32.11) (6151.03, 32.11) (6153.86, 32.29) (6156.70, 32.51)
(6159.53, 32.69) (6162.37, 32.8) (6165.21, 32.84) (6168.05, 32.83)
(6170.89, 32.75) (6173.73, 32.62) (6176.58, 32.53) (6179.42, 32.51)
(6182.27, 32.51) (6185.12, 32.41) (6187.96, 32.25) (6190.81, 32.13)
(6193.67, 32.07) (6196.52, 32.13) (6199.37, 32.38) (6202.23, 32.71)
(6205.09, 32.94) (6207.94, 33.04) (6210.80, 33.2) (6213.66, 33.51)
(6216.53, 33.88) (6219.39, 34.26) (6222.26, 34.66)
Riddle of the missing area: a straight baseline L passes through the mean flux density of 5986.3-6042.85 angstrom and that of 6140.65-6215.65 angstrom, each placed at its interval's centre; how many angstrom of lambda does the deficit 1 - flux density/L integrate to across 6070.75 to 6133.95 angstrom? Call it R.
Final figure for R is 5.4 angstrom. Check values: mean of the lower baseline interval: 39.6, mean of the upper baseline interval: 32.6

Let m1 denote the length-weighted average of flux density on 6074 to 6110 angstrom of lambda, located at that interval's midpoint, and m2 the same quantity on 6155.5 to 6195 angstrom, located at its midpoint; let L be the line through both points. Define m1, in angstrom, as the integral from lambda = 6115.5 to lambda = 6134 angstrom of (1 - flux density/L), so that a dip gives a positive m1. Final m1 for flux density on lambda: 1.2 angstrom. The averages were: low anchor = 33.4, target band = 31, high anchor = 32.5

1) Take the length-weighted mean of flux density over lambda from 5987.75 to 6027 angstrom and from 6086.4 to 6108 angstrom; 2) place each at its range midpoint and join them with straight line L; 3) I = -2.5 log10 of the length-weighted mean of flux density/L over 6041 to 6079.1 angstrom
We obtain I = 0.191 mag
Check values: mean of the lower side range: 40.7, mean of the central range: 30.4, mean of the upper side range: 33.2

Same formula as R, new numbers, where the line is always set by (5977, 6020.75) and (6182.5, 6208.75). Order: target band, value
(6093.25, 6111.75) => 2.0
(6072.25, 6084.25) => 1.5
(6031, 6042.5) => 1.2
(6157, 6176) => 0.7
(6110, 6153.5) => 4.8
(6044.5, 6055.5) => 3.4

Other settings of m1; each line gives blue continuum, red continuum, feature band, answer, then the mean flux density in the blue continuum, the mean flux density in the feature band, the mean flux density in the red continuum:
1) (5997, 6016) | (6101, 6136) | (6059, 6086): 2.05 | 40.6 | 32.9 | 32.1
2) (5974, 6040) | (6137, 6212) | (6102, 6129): 2.74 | 41.4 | 32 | 32.5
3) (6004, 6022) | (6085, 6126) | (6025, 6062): 5.61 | 39.1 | 31.5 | 32.6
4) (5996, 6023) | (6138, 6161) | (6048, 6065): 5.53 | 40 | 25.2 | 32.3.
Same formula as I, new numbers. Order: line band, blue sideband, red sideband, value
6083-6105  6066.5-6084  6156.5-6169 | 0.02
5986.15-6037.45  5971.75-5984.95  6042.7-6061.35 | -0.04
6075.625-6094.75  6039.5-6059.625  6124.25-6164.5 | -0.13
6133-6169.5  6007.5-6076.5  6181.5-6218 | 0.02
